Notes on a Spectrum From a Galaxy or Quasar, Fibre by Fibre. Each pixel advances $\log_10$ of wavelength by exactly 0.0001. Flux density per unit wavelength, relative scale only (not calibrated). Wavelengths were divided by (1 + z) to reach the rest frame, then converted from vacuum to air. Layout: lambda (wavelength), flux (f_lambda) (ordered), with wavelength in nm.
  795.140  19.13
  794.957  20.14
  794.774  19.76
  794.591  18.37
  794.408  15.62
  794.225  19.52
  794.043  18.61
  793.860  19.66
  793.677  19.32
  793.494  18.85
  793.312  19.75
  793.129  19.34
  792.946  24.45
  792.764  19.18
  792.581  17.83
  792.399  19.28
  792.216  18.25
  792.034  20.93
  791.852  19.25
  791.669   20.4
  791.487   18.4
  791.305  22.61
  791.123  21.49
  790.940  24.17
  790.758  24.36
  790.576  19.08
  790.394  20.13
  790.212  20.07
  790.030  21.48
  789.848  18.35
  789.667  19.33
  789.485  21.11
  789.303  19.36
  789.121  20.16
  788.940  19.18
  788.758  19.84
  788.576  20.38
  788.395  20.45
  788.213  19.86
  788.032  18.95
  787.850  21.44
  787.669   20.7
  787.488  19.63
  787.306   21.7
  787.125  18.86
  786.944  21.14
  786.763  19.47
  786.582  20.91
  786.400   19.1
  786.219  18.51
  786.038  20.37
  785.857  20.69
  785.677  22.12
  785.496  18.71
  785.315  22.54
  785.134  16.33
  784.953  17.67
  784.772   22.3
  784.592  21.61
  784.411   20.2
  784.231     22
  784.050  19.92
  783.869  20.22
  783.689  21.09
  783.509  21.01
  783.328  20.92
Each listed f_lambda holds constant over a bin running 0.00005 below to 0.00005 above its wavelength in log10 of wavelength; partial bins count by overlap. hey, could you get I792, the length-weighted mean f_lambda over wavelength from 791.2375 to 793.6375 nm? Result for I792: 19.8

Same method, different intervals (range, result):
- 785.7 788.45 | 20.2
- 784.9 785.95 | 19.8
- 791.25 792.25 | 20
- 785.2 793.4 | 20.3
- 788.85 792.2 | 20.5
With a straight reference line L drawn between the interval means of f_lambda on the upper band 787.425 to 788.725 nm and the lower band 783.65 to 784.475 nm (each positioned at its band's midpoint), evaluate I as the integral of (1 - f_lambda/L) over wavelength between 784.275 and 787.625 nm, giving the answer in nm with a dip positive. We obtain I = 0.052 nm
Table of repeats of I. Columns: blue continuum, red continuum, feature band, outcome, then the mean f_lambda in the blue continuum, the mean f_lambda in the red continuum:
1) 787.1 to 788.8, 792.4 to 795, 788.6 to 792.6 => -0.09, 20.2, 19.3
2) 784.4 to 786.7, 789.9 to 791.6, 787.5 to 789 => 0.04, 20.1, 21.2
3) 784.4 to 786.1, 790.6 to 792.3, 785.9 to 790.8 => 0.13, 20.3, 21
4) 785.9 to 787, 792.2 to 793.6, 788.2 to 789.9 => 0.00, 19.9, 19.7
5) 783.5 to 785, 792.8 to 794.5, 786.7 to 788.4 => 0.01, 20.7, 19.5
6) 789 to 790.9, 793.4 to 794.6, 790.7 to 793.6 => -0.15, 20.4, 18.6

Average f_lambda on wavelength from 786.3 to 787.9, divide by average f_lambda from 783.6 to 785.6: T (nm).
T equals 1.0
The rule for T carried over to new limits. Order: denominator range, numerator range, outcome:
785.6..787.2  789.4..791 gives 1.04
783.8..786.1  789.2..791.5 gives 1.02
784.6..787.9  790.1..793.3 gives 1.02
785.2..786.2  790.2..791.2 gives 1.05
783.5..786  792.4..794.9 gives 0.94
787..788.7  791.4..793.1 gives 0.98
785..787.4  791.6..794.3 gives 0.98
